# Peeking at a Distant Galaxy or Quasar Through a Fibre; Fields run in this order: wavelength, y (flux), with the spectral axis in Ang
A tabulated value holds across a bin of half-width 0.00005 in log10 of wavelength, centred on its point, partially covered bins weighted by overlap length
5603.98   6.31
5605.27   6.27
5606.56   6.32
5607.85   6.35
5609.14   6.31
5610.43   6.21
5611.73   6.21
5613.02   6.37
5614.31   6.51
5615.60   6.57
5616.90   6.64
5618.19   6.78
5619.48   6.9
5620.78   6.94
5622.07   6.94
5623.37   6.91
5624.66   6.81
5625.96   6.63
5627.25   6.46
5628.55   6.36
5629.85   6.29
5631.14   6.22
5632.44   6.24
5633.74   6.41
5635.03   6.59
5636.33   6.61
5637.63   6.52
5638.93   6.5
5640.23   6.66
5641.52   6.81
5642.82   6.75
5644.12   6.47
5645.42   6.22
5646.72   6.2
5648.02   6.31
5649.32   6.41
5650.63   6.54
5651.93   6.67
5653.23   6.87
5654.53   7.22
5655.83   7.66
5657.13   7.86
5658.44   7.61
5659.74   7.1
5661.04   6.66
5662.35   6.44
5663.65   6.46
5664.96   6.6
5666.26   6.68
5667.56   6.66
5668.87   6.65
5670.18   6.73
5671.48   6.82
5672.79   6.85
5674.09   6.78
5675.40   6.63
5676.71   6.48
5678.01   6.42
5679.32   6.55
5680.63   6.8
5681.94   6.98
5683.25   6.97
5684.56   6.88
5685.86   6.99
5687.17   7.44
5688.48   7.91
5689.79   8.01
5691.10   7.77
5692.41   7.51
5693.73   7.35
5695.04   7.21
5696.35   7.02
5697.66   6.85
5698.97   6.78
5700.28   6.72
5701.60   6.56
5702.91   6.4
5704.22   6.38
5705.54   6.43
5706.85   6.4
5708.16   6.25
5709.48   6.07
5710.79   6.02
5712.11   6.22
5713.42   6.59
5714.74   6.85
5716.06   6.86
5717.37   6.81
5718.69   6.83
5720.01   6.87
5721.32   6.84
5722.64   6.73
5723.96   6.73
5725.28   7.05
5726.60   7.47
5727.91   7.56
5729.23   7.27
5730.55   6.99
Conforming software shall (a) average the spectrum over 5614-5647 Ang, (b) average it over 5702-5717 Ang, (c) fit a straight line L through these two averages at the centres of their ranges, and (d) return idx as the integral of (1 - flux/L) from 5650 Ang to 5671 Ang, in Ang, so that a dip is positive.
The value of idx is -1.2 Ang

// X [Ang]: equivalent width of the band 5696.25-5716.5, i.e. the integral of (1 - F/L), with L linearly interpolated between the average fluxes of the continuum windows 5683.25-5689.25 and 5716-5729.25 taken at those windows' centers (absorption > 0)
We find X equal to 1.8 Ang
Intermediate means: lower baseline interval 7.29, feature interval 6.51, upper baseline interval 7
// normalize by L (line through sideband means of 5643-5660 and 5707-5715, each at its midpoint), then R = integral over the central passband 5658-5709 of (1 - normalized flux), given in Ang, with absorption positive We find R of -2.35 Ang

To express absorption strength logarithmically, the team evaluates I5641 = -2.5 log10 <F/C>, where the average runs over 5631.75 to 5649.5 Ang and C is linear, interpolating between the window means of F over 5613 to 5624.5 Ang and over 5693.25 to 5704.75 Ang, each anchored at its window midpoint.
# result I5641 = 0.05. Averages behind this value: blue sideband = 6.75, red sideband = 6.81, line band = 6.48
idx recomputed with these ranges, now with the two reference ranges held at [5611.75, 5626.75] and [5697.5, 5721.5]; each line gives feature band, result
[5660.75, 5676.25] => -0.1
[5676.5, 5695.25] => -1.6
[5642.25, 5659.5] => -0.5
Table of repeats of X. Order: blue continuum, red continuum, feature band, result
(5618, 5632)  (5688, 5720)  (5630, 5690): -0.4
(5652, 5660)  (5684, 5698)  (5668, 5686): 1.5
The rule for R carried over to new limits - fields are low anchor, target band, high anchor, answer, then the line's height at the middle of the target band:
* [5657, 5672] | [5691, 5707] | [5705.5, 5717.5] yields -0.8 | 6.54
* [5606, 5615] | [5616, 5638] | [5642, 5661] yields -0.2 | 6.54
